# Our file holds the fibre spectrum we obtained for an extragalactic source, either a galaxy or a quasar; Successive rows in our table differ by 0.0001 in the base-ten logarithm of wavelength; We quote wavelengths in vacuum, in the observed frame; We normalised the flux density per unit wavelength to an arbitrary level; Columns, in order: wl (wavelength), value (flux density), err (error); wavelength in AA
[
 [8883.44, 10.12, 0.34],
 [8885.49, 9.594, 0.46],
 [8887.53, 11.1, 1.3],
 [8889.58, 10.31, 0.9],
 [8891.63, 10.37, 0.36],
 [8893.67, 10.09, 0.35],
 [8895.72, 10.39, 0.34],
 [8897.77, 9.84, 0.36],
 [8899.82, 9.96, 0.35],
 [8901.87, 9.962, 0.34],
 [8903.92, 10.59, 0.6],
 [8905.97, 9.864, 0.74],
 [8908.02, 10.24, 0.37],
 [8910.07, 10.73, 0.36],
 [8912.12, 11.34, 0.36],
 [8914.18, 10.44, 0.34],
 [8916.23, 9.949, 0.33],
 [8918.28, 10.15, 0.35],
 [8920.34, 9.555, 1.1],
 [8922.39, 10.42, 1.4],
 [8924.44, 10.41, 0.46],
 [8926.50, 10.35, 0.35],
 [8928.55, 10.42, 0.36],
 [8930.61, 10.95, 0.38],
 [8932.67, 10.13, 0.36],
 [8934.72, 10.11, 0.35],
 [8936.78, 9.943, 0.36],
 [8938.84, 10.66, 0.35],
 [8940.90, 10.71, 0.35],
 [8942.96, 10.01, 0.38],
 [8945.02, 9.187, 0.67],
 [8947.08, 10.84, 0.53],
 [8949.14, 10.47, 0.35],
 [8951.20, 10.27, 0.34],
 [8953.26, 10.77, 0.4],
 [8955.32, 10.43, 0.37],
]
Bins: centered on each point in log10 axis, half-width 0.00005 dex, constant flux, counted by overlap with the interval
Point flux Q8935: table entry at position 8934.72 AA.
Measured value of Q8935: 10.11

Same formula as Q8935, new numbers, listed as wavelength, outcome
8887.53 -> 11.1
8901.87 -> 9.962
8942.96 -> 10.01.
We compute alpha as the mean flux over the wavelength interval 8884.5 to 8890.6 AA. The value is 10.3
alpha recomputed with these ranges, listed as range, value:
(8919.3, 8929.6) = 10.2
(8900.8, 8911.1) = 10.3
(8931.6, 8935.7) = 10.1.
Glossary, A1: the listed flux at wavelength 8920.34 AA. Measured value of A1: 9.555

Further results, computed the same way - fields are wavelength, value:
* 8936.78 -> 9.943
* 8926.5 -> 10.35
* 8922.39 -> 10.42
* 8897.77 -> 9.84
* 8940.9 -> 10.71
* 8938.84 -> 10.66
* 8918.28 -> 10.15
